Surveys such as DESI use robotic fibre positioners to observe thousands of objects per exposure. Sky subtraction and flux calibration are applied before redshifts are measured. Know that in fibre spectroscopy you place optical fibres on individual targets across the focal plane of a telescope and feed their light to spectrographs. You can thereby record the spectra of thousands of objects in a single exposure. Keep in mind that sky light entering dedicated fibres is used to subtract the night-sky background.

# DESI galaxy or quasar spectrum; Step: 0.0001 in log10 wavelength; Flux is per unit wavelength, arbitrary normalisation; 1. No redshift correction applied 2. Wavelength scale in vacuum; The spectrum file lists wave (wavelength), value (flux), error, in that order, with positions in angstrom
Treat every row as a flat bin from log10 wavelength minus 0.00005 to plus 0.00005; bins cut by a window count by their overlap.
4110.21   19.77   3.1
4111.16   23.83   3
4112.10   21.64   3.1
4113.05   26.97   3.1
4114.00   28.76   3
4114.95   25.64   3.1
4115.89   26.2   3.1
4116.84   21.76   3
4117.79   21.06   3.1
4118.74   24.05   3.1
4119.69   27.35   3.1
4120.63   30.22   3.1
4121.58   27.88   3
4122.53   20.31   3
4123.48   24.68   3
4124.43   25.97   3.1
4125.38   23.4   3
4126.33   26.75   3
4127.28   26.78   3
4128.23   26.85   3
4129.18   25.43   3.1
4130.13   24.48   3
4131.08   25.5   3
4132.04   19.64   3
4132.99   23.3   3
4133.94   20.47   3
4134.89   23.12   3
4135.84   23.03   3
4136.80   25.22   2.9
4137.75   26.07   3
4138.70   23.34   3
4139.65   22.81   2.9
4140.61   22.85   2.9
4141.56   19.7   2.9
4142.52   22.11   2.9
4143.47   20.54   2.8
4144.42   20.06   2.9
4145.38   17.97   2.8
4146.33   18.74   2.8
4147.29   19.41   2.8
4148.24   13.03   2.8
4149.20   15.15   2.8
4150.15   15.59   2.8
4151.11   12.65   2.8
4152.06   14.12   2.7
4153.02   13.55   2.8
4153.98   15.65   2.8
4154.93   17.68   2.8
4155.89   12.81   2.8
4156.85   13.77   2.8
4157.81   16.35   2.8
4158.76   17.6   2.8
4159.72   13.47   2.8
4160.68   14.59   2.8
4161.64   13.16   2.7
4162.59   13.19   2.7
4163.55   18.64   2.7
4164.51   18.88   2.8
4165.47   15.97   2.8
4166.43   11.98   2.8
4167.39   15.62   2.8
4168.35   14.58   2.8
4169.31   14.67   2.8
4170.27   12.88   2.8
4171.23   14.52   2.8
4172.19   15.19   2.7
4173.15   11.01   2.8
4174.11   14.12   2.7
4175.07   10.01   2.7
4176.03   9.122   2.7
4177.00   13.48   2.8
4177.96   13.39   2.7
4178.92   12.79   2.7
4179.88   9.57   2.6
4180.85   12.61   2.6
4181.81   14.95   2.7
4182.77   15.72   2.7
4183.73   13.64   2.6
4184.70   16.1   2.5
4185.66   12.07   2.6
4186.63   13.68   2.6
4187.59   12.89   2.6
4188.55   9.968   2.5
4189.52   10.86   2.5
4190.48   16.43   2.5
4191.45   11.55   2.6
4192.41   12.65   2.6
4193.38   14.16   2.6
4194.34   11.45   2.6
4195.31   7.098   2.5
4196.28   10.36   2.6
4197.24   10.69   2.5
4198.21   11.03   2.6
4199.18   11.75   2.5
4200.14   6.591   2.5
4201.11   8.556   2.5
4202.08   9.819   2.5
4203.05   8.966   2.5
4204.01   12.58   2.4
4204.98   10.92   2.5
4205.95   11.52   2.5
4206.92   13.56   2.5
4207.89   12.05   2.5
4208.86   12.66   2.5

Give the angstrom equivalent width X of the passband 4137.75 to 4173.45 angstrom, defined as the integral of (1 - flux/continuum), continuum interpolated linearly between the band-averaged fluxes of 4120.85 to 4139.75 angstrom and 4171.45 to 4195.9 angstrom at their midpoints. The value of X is 4.4 angstrom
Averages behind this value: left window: 24.4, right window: 12.6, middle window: 16.5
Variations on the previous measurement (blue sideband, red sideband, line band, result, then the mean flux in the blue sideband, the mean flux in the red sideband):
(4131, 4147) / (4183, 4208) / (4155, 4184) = 4.1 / 21.9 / 11.6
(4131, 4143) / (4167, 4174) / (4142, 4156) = 2.1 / 22.8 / 14.1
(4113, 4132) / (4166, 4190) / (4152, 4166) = 1.5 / 25.3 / 13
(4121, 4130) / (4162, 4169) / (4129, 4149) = 0.4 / 25.4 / 15.5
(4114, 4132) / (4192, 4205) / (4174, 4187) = 0.9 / 25.2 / 10.4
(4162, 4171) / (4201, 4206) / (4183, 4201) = 0.2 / 15.1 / 10.4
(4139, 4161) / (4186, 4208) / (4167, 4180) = 1.1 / 17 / 11.3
